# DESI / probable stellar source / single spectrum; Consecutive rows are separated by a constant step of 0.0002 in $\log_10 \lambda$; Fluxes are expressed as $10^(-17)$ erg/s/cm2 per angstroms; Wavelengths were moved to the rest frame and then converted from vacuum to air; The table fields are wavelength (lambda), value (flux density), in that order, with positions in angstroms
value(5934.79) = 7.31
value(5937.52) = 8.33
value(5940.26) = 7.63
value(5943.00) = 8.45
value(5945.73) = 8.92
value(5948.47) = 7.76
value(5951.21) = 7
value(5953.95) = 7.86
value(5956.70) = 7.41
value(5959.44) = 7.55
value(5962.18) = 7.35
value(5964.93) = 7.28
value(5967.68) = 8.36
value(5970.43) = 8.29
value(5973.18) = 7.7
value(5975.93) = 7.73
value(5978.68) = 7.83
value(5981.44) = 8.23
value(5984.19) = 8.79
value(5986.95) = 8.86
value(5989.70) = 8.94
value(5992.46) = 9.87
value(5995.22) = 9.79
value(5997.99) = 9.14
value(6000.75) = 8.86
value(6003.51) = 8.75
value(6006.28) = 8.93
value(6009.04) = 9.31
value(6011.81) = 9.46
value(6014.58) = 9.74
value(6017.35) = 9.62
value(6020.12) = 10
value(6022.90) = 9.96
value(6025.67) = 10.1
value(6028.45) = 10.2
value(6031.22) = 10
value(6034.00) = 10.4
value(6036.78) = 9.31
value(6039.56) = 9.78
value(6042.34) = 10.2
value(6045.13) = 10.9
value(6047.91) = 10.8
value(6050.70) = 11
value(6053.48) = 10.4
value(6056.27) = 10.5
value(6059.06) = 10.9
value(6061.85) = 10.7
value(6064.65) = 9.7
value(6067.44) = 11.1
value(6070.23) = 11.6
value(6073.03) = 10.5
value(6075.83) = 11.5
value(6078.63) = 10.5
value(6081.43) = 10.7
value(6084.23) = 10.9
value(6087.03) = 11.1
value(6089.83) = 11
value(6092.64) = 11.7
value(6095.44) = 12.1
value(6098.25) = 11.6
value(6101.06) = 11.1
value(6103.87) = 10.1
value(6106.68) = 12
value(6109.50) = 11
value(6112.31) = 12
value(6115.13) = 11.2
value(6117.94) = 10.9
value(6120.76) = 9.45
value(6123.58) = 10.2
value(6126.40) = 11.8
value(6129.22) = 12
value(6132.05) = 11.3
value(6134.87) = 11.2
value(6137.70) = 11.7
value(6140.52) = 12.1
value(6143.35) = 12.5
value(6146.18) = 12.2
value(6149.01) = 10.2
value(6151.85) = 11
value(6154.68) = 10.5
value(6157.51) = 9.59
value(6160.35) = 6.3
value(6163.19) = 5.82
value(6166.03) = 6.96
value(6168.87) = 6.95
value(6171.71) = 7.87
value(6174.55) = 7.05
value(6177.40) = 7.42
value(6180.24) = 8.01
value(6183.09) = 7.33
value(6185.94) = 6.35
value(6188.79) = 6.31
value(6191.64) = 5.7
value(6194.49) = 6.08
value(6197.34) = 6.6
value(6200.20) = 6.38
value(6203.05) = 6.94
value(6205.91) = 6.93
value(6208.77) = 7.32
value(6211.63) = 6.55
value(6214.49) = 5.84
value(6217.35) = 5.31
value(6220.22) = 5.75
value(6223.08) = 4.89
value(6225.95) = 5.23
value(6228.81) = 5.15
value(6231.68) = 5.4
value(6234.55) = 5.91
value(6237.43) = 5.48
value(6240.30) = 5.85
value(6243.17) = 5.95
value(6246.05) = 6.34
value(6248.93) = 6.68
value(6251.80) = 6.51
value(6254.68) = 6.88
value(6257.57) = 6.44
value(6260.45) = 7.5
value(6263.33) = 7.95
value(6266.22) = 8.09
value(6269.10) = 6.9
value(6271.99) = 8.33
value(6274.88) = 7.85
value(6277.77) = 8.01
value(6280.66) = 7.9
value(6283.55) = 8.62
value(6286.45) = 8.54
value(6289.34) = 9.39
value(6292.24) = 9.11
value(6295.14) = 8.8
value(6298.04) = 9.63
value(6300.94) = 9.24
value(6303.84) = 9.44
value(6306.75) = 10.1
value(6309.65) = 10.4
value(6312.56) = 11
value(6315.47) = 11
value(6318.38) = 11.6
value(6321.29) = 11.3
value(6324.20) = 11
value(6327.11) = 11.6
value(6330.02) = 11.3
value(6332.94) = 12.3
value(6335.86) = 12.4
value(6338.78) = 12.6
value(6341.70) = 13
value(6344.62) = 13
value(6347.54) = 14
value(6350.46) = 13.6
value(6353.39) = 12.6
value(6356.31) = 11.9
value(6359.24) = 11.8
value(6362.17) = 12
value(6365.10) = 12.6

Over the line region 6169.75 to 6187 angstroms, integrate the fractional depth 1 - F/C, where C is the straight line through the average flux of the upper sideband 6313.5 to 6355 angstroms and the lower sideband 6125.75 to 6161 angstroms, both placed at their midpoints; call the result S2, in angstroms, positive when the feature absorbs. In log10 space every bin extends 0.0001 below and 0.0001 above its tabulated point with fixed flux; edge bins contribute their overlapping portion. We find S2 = 6.0 angstroms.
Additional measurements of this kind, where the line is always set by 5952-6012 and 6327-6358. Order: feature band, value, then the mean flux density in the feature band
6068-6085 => -2.6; 11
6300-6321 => 3.0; 10.5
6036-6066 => -3.8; 10.4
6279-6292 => 3.6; 8.65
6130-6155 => -2.8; 11.5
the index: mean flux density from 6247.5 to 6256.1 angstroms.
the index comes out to 6.7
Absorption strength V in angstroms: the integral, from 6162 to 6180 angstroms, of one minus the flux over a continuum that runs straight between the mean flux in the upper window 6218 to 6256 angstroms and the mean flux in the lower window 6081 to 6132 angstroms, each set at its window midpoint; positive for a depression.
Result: 3.0 angstroms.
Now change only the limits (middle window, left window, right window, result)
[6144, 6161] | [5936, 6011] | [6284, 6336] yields -1.5 angstroms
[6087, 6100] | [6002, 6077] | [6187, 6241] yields -3.9 angstroms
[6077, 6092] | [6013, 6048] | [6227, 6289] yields -2.5 angstroms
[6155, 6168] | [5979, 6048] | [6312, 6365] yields 4.0 angstroms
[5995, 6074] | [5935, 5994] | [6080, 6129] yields -3.7 angstroms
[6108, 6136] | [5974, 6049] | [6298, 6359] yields -2.5 angstroms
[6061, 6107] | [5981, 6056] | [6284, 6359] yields -4.7 angstroms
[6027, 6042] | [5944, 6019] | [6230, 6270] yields -3.4 angstroms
